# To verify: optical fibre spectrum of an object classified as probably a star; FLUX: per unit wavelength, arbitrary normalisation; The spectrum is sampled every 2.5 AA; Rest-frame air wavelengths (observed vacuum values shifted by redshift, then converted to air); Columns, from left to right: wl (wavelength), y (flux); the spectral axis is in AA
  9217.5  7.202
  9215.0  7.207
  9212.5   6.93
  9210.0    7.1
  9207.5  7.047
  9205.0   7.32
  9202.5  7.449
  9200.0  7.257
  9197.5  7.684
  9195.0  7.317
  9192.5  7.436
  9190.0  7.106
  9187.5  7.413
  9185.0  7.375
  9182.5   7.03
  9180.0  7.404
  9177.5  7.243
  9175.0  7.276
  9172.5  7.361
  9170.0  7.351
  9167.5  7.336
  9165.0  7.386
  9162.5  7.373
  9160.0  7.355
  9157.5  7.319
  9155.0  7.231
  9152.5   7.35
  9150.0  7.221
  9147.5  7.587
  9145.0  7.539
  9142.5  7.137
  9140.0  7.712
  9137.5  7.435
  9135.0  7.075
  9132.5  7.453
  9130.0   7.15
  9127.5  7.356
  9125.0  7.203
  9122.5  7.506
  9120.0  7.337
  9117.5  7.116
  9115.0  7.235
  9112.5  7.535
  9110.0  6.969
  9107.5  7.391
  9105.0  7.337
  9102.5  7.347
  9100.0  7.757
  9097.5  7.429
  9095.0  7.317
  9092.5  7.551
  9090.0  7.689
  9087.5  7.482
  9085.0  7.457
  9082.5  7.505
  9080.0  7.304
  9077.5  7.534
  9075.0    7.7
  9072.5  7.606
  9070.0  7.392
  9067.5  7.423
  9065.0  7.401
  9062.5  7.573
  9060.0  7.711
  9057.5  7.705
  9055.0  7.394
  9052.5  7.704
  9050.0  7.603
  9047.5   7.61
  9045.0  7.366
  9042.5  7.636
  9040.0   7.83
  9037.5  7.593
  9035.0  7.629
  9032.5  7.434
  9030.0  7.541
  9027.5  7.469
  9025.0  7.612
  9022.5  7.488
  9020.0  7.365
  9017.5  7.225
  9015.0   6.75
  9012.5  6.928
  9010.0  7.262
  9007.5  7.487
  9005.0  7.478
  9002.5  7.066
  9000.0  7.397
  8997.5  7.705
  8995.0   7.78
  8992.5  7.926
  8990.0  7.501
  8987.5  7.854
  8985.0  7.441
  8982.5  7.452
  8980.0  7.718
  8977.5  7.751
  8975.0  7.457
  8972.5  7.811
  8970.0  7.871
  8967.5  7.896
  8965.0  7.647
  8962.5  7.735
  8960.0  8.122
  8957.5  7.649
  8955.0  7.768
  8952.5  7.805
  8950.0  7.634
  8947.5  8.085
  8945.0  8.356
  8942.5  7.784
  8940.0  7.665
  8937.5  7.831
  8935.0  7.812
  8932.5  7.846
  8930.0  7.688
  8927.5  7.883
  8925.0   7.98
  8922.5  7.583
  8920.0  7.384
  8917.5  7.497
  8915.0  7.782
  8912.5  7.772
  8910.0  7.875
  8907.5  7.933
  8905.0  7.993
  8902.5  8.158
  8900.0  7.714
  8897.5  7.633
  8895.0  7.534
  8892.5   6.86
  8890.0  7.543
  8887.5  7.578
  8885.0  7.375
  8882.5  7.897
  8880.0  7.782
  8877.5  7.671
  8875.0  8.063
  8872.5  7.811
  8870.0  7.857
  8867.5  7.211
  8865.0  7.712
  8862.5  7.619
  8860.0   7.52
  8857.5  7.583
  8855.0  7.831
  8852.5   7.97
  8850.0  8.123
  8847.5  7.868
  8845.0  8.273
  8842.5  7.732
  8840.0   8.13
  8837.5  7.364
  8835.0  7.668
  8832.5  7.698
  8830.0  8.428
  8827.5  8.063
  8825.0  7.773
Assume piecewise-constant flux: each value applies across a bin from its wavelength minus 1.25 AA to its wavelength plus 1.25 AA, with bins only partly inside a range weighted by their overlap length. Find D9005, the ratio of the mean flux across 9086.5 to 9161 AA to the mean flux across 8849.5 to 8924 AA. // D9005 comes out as 0.96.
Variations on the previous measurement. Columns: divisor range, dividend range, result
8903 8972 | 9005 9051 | 0.95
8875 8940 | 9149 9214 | 0.95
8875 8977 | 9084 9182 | 0.95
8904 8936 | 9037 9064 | 0.98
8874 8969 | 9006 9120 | 0.96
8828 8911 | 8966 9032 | 0.97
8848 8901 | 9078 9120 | 0.97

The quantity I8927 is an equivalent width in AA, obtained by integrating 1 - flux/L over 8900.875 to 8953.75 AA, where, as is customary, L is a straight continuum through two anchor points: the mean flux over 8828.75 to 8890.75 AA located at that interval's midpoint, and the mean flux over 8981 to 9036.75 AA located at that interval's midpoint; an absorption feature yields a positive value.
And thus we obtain -1.4 AA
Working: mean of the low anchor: 7.77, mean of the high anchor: 7.45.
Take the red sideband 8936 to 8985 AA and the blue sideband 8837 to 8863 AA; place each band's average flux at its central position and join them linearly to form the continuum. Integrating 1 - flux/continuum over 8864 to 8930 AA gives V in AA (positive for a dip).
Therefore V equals 1.01 AA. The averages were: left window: 7.84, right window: 7.78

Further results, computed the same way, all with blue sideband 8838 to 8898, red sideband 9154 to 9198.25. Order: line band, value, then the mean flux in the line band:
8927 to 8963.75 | -1.1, 7.84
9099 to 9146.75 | 0.3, 7.35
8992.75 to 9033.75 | 0.8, 7.39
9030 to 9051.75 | -0.3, 7.59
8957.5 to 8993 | -0.7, 7.72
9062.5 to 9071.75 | 0.0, 7.44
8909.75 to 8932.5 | -0.2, 7.72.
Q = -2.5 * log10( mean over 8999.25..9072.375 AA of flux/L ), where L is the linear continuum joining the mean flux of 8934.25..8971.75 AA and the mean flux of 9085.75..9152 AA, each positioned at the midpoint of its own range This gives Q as 0.02 mag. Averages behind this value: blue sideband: 7.84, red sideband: 7.38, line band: 7.45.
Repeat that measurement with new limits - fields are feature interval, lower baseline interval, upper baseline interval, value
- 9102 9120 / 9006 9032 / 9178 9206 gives 0.01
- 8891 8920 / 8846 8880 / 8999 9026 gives -0.01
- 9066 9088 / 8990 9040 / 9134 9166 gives -0.01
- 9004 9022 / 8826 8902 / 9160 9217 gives 0.05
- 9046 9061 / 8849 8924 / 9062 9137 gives -0.02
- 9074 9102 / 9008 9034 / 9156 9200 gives -0.03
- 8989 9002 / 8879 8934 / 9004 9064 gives -0.01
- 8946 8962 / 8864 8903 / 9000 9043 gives -0.05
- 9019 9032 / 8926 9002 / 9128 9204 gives 0.02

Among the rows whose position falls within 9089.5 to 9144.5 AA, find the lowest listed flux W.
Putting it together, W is 6.969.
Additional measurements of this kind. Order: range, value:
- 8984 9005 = 7.066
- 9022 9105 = 7.304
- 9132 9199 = 7.03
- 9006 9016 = 6.75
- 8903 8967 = 7.384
